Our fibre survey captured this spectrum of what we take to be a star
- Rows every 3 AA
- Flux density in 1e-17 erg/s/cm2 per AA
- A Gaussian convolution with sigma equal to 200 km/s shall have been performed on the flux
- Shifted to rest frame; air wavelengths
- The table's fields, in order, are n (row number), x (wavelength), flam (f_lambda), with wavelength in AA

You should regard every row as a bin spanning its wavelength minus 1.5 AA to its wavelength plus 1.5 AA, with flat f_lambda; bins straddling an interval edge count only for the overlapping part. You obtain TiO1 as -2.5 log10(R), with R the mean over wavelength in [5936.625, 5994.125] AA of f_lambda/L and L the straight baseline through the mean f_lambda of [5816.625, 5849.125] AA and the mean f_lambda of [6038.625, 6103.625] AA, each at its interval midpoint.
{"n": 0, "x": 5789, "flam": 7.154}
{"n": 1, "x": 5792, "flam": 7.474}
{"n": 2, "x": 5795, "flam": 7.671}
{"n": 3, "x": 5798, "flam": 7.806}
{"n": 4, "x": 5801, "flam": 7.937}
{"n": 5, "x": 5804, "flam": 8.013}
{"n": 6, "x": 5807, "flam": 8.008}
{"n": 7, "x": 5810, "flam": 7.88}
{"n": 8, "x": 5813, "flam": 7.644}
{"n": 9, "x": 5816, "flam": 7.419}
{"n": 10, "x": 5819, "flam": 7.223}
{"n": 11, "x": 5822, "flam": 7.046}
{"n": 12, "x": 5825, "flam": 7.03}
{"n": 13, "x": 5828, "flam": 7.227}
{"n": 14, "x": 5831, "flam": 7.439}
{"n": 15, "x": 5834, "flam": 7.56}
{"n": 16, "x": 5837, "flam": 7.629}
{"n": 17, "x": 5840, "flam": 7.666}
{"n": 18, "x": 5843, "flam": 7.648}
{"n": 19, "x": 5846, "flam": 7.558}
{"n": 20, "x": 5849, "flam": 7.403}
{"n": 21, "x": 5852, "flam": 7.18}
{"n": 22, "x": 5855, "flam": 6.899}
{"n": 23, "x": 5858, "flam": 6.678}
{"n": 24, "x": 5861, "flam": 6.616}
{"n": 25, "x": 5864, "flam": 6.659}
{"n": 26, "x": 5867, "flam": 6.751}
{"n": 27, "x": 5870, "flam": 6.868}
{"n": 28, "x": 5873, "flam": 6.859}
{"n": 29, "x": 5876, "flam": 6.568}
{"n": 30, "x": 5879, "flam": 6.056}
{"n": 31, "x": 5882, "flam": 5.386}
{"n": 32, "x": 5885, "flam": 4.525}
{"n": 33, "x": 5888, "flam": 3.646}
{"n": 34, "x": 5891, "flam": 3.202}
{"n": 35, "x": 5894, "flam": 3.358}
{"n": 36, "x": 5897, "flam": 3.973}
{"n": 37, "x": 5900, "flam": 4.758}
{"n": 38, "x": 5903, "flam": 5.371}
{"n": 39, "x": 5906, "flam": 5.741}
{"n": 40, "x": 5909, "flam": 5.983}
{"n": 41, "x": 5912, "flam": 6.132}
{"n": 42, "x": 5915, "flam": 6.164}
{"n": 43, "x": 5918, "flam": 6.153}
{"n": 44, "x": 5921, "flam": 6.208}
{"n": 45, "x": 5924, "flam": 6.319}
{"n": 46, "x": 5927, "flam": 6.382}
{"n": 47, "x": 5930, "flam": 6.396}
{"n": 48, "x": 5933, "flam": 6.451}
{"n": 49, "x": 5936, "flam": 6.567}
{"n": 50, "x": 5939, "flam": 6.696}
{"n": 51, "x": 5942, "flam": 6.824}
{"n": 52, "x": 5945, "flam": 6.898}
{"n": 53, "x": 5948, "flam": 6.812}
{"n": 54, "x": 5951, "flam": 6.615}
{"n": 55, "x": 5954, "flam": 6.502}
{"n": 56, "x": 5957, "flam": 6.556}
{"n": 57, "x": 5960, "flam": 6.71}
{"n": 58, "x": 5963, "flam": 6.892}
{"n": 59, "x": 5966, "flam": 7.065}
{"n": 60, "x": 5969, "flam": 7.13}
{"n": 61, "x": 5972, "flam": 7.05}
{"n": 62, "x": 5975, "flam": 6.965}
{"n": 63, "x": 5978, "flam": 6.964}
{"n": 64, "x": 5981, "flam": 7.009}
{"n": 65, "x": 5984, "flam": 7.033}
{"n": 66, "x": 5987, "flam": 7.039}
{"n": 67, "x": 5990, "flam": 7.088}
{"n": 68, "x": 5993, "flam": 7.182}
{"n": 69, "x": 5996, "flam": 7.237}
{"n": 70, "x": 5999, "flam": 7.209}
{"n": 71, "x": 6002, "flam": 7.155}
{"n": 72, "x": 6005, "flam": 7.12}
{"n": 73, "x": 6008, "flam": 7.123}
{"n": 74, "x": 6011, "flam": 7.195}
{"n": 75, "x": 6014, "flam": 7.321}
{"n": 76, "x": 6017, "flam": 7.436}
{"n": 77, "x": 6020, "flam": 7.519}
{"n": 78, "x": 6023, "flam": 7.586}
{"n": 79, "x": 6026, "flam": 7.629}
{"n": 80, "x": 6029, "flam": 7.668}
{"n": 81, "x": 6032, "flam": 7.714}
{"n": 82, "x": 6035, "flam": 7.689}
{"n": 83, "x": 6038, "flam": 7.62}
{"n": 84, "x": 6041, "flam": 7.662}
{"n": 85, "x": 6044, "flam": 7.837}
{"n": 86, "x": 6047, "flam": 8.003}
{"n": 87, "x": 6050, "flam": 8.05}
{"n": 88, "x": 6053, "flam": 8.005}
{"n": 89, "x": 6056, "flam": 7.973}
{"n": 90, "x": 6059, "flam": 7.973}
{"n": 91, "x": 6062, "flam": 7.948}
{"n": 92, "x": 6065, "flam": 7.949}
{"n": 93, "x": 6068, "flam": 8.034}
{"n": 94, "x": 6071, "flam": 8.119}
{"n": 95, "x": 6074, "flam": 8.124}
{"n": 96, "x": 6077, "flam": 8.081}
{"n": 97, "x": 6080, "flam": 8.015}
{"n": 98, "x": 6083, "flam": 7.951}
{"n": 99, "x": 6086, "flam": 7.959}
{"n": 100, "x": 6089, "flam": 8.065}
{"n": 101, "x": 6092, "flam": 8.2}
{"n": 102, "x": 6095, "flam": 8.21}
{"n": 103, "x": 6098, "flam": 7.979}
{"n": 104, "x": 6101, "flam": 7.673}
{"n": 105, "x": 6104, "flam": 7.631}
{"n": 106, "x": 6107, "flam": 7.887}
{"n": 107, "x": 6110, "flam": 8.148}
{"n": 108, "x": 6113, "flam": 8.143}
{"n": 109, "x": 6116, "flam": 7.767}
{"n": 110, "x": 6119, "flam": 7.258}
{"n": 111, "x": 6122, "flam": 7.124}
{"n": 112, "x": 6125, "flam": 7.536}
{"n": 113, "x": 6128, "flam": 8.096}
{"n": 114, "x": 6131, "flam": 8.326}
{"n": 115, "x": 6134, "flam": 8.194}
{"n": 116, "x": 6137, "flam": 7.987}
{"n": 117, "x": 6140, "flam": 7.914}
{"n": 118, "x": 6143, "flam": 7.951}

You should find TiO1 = 0.12 mag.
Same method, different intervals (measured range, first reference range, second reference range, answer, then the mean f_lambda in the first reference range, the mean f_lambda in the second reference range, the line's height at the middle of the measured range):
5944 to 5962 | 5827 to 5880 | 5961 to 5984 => 0.05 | 7.08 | 7.01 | 7.02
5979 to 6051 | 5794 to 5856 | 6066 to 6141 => 0.06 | 7.52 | 7.94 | 7.81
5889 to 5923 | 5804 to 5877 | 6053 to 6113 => 0.40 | 7.25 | 8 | 7.45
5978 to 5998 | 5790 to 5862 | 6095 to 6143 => 0.09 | 7.45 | 7.86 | 7.68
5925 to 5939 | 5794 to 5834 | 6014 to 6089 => 0.19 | 7.56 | 7.85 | 7.71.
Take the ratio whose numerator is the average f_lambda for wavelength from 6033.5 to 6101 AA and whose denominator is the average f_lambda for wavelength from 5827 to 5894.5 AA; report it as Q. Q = 1.2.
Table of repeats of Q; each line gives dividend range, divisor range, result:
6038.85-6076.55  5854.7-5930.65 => 1.39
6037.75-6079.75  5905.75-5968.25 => 1.23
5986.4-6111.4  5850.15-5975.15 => 1.25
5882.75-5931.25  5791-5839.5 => 0.70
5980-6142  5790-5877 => 1.05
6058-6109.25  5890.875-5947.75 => 1.37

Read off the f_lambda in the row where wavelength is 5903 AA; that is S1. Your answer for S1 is 5.371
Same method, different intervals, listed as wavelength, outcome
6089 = 8.065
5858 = 6.678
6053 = 8.005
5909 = 5.983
